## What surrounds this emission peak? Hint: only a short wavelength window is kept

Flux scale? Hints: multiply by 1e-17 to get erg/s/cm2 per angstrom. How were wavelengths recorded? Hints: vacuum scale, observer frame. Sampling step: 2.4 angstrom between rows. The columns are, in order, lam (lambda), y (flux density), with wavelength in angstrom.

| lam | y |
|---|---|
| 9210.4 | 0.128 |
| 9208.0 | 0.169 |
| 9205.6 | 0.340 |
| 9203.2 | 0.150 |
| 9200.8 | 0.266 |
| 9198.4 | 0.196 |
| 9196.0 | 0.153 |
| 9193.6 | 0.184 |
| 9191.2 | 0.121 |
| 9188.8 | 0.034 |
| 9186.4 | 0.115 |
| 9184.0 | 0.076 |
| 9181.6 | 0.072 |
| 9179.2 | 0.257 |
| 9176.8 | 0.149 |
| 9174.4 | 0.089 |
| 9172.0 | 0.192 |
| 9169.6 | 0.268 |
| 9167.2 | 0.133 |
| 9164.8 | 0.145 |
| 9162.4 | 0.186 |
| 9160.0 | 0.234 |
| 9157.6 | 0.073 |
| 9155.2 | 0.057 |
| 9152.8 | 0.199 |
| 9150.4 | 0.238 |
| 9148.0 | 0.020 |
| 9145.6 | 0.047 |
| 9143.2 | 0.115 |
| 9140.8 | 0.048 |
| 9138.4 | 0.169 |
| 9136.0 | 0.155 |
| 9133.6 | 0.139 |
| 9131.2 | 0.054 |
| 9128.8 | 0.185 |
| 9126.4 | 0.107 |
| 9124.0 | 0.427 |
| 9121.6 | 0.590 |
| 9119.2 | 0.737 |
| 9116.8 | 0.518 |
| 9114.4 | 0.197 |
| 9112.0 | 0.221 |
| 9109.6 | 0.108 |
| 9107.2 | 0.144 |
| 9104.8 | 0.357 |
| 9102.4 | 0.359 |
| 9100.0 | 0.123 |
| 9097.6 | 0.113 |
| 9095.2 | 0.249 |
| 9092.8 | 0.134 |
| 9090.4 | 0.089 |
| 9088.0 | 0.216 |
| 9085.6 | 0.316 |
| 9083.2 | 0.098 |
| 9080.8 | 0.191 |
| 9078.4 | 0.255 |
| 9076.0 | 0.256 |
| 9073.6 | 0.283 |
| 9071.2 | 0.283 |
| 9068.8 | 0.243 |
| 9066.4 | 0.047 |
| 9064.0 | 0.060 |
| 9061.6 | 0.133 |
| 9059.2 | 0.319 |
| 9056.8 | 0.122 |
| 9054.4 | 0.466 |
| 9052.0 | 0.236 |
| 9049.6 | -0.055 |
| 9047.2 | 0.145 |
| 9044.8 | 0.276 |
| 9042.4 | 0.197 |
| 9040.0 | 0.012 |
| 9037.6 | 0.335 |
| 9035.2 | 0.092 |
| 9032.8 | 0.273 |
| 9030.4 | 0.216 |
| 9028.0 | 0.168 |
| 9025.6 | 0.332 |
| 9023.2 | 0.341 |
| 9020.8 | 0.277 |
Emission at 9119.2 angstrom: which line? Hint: Hbeta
